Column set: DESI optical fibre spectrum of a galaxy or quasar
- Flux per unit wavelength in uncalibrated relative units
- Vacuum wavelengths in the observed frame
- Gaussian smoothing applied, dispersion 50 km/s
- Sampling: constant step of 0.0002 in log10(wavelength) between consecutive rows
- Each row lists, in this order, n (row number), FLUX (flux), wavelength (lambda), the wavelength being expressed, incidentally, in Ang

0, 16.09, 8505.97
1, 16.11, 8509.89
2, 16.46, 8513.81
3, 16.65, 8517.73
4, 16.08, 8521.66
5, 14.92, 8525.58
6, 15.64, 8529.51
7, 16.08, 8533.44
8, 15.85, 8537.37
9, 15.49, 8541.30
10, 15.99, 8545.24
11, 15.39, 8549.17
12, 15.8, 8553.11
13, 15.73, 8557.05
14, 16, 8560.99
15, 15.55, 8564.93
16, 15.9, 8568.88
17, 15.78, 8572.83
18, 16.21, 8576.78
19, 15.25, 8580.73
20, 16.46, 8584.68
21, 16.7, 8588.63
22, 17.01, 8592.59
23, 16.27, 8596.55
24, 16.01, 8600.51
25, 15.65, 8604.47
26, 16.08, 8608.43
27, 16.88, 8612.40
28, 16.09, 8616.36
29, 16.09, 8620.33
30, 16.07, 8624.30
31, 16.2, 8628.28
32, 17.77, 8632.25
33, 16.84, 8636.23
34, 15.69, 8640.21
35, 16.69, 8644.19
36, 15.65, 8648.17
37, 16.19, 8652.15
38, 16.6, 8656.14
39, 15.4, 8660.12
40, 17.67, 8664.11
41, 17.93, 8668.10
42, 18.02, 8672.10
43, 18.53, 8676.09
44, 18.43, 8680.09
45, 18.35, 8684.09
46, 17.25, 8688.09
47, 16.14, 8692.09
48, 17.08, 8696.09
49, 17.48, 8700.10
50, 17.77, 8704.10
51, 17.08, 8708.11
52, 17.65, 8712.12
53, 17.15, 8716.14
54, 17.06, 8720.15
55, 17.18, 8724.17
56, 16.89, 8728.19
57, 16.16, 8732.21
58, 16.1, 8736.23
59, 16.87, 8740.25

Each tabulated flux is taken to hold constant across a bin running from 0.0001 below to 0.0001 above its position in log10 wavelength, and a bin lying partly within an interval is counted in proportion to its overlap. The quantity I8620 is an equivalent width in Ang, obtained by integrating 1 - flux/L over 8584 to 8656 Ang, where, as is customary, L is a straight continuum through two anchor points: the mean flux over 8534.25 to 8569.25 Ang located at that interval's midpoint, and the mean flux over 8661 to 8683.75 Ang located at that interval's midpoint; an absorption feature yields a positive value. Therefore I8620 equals 2.8 Ang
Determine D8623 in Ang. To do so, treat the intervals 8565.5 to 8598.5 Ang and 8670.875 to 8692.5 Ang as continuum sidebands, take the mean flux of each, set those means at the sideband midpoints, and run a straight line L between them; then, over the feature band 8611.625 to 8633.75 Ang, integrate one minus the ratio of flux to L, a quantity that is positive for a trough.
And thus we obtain 0.5 Ang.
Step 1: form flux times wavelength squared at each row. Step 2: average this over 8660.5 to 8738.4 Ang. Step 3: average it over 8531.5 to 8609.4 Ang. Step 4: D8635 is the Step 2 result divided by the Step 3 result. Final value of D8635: 1.12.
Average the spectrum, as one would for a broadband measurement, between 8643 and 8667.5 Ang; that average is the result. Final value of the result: 16.5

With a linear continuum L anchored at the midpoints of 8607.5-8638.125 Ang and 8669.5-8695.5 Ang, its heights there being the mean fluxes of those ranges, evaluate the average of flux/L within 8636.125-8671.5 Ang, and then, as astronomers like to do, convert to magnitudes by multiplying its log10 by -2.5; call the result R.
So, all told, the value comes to 0.04 mag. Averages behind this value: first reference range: 16.5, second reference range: 17.7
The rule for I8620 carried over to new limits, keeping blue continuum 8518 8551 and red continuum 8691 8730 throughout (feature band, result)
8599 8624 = 0.4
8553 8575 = 0.2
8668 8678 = -0.8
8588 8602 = -0.2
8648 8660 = 0.4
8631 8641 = -0.2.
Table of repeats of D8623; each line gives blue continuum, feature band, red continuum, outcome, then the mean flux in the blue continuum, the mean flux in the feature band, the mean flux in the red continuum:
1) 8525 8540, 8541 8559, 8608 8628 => 0.1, 15.7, 15.7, 16.2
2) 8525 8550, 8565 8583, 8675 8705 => 0.4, 15.7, 15.8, 17.6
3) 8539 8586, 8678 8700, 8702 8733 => -0.7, 15.8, 17.5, 17.2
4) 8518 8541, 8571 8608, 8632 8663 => -0.2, 15.8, 16.1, 16.3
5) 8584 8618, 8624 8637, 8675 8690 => 0.2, 16.4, 16.8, 18.1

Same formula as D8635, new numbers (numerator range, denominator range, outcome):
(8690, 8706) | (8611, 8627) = 1.07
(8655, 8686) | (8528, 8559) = 1.15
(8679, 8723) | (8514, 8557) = 1.14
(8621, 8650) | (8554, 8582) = 1.06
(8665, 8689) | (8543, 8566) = 1.18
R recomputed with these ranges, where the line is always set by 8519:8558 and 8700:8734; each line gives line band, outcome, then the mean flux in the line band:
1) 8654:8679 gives -0.041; 17.4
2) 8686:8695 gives 0.011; 16.8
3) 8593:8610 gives 0.008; 16.1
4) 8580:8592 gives -0.016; 16.3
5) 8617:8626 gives 0.020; 16.1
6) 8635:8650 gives 0.024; 16.2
